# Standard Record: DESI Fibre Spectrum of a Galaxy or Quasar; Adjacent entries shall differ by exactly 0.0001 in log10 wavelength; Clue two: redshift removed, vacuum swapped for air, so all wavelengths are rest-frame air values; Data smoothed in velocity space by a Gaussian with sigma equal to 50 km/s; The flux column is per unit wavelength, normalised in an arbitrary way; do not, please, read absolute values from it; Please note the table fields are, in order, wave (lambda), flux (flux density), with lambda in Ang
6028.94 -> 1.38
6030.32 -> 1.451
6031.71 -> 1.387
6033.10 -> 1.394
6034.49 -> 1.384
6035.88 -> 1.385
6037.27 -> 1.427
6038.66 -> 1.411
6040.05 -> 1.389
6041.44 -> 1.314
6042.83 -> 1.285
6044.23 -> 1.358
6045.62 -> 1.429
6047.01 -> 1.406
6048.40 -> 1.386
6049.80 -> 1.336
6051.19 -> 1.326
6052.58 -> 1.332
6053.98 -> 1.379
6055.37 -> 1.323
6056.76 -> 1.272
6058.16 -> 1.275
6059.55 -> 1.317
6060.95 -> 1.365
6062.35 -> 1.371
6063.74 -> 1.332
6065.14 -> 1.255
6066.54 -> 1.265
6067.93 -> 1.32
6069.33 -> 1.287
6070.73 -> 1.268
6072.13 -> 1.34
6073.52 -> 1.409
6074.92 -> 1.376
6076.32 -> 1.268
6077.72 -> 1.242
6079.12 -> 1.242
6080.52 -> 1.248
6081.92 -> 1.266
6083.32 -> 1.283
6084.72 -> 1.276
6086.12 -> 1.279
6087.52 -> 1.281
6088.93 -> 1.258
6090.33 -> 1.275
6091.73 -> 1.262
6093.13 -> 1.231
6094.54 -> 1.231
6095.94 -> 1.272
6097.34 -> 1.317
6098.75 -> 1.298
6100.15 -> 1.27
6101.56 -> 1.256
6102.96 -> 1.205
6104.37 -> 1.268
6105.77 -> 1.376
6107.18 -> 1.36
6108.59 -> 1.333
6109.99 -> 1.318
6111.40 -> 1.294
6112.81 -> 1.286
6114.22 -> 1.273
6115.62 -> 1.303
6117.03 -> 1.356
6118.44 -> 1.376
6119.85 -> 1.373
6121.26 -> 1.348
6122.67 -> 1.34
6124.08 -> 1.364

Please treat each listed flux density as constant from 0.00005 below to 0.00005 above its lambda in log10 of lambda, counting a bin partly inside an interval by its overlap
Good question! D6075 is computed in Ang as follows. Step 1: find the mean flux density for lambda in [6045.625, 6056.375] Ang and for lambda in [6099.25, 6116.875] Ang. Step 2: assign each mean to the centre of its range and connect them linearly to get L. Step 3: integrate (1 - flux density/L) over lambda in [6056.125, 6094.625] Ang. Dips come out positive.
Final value 1.2 Ang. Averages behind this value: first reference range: 1.36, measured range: 1.29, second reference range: 1.3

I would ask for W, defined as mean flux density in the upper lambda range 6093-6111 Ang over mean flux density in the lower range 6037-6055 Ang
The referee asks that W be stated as 0.94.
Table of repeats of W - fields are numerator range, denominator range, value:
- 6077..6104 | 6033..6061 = 0.93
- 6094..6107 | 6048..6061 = 0.96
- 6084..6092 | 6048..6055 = 0.94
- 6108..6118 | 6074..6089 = 1.03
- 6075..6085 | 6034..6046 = 0.92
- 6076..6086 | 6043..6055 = 0.93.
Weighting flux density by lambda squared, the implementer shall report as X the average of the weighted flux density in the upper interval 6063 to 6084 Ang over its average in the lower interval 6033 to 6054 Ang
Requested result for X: 1.0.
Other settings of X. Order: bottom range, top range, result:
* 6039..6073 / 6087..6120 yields 0.99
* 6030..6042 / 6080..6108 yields 0.93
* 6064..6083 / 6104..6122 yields 1.04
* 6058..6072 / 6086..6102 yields 0.98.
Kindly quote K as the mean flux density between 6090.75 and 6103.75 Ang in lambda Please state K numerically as 1.26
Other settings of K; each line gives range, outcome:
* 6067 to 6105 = 1.28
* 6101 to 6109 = 1.3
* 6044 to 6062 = 1.35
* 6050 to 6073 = 1.32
